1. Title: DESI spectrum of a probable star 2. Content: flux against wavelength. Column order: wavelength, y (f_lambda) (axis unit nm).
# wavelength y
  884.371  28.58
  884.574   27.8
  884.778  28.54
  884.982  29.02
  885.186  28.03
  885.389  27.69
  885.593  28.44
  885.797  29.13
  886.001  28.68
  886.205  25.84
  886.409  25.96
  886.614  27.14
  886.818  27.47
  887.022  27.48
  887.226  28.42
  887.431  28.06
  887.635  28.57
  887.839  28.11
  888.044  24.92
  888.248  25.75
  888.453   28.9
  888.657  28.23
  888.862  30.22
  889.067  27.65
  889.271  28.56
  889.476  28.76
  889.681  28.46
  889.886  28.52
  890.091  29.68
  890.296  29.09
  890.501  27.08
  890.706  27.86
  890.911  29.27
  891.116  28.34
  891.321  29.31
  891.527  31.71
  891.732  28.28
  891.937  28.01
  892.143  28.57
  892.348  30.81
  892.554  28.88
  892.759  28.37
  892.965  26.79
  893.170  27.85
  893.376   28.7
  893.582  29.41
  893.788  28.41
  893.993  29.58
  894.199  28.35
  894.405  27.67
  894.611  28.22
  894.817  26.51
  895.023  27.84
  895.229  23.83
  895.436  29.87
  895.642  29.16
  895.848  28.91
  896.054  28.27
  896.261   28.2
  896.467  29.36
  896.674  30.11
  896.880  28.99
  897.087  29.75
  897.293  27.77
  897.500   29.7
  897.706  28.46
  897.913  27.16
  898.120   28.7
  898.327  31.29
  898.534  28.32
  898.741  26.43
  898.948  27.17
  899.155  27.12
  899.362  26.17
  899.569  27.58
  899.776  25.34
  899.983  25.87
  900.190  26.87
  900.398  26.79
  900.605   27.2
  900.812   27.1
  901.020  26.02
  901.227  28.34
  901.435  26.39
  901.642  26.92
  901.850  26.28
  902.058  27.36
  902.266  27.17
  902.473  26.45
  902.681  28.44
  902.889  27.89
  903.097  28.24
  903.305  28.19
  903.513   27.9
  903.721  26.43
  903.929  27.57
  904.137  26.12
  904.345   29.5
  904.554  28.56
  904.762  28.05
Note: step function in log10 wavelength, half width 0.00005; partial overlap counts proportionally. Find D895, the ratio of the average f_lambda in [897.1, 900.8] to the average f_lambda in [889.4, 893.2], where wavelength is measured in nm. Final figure 1.0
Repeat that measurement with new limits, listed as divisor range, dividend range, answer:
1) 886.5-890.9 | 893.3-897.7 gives 1.02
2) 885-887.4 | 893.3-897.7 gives 1.03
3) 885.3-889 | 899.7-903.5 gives 0.98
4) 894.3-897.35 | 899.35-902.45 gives 0.95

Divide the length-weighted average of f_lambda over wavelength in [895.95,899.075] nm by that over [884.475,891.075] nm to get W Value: 1.0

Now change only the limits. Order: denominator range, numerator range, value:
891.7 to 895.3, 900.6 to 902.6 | 0.96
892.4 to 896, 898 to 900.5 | 0.97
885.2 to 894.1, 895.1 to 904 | 0.98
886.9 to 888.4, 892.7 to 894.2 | 1.04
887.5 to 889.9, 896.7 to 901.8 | 0.98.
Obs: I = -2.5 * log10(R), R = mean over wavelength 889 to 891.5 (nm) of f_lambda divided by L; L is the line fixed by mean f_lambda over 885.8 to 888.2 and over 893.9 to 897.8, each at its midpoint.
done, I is -0.034 mag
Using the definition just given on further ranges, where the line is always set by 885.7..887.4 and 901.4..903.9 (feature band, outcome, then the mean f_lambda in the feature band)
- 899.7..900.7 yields 0.037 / 26.4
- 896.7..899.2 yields -0.043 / 28.5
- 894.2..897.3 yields -0.035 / 28.3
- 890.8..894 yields -0.055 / 28.9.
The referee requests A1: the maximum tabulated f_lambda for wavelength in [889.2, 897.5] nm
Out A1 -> 31.71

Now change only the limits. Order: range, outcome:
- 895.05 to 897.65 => 30.11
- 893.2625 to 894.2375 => 29.58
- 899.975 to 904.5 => 29.5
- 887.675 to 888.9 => 30.22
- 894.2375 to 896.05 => 29.87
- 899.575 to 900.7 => 27.2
